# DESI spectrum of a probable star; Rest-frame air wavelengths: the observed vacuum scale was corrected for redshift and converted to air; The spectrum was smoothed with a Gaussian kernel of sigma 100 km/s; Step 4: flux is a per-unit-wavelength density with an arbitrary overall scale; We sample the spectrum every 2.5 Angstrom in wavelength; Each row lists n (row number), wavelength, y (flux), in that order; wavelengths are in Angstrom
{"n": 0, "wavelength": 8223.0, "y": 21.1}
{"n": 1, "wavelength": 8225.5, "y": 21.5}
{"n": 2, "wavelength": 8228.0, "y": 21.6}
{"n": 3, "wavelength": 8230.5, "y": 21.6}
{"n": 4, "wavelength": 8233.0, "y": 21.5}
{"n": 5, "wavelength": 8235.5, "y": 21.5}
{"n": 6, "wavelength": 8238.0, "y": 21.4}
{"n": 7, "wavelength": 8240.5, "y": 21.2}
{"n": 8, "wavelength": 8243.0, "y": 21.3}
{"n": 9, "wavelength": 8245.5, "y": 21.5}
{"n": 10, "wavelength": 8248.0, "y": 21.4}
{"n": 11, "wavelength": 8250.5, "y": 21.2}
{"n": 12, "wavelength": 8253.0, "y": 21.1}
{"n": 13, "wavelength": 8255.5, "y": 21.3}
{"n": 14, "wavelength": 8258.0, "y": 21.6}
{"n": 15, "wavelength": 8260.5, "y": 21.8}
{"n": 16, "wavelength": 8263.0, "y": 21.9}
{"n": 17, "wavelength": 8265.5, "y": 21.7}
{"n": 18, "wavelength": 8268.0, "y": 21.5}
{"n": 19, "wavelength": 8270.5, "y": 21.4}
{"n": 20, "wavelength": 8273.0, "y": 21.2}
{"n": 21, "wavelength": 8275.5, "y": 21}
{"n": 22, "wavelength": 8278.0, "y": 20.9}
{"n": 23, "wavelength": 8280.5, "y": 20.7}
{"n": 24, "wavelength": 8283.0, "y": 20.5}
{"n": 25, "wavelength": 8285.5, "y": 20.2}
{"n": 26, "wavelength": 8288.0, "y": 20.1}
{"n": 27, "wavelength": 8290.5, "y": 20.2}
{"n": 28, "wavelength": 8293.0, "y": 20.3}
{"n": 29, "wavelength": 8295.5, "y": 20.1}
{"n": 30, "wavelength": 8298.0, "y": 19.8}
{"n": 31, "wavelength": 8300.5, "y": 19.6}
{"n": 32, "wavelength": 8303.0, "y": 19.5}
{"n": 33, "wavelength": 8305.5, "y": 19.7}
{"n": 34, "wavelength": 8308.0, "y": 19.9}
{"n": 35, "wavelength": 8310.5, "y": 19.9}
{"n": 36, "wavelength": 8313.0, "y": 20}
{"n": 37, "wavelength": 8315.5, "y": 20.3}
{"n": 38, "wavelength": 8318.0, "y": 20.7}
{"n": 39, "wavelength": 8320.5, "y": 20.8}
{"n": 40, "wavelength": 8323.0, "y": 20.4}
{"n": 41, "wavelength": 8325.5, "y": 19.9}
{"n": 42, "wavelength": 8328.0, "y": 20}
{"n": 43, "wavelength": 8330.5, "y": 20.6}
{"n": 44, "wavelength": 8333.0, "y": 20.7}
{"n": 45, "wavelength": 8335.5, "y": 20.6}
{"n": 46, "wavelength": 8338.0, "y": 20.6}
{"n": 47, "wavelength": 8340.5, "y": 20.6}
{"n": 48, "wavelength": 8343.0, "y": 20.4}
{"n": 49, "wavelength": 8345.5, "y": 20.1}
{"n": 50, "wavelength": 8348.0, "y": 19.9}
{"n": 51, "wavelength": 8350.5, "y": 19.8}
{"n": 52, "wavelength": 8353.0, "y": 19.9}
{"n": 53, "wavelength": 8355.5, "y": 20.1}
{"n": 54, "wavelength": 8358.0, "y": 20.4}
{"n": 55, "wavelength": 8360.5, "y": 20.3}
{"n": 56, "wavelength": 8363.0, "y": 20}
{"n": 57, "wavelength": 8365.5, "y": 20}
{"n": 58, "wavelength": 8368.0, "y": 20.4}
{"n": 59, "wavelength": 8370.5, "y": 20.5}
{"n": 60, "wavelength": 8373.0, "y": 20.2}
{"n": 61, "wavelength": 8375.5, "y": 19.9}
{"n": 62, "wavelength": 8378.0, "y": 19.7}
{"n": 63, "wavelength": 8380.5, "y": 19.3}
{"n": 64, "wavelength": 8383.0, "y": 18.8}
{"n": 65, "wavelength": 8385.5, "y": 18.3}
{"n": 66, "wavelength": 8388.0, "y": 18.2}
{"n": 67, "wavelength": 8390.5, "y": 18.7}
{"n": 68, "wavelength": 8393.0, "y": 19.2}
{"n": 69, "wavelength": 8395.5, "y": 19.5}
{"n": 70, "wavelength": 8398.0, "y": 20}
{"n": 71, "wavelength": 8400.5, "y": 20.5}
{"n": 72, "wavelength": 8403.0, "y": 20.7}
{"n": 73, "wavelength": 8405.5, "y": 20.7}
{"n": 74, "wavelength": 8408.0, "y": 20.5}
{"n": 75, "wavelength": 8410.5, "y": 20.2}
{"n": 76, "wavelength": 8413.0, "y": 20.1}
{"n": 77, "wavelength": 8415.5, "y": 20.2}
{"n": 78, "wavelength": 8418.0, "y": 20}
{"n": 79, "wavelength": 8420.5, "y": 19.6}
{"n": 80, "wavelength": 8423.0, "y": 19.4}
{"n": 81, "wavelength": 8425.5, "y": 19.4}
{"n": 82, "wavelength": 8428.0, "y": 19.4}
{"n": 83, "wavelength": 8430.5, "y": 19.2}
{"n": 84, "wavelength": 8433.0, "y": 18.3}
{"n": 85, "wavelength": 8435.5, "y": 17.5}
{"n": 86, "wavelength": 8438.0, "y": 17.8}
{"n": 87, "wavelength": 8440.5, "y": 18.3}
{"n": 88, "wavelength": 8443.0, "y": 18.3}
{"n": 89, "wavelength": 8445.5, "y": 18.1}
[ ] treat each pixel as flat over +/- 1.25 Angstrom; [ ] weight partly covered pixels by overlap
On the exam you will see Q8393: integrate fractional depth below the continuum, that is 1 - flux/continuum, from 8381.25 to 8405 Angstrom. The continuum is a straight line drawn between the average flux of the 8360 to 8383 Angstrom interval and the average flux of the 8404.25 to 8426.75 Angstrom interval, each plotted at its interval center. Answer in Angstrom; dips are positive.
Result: 0.7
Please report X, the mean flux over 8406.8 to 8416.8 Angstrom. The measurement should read 20.2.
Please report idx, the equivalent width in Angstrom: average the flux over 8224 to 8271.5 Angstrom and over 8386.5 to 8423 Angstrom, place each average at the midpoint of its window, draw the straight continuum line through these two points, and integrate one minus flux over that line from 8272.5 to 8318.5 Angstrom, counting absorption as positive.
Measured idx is 1.7 Angstrom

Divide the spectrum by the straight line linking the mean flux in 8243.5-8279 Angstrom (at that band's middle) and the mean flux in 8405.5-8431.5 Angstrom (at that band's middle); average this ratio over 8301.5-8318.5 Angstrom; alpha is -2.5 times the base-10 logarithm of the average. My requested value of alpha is 0.051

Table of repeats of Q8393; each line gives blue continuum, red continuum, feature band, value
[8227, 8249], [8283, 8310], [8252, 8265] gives -0.4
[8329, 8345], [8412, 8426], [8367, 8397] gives 1.1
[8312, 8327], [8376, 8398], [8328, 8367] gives -0.9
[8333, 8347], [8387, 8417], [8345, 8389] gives 1.0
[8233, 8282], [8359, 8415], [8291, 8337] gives 1.1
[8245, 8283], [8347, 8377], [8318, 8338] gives 0.1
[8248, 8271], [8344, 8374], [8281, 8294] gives 0.5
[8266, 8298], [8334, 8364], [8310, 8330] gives 0.1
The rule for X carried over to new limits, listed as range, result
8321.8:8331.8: 20.2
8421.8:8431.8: 19.3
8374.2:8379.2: 19.8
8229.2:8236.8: 21.5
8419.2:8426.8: 19.5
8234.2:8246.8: 21.4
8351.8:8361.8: 20.2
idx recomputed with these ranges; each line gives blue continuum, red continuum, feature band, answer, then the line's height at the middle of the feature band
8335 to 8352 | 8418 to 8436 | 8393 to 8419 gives -1.1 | 19.4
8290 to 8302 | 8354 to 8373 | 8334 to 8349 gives -0.2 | 20.2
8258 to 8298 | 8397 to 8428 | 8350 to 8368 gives 0.3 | 20.4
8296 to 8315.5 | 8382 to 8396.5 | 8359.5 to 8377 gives -1.1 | 19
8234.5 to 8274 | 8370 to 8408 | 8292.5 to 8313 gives 0.9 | 20.8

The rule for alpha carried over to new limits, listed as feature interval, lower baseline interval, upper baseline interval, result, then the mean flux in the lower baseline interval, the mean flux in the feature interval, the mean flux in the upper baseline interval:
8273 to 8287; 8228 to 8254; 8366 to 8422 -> 0.01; 21.4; 20.7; 19.8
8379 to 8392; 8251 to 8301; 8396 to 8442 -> 0.07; 20.9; 18.7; 19.5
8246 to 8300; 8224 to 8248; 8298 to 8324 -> -0.01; 21.4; 20.9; 20.1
